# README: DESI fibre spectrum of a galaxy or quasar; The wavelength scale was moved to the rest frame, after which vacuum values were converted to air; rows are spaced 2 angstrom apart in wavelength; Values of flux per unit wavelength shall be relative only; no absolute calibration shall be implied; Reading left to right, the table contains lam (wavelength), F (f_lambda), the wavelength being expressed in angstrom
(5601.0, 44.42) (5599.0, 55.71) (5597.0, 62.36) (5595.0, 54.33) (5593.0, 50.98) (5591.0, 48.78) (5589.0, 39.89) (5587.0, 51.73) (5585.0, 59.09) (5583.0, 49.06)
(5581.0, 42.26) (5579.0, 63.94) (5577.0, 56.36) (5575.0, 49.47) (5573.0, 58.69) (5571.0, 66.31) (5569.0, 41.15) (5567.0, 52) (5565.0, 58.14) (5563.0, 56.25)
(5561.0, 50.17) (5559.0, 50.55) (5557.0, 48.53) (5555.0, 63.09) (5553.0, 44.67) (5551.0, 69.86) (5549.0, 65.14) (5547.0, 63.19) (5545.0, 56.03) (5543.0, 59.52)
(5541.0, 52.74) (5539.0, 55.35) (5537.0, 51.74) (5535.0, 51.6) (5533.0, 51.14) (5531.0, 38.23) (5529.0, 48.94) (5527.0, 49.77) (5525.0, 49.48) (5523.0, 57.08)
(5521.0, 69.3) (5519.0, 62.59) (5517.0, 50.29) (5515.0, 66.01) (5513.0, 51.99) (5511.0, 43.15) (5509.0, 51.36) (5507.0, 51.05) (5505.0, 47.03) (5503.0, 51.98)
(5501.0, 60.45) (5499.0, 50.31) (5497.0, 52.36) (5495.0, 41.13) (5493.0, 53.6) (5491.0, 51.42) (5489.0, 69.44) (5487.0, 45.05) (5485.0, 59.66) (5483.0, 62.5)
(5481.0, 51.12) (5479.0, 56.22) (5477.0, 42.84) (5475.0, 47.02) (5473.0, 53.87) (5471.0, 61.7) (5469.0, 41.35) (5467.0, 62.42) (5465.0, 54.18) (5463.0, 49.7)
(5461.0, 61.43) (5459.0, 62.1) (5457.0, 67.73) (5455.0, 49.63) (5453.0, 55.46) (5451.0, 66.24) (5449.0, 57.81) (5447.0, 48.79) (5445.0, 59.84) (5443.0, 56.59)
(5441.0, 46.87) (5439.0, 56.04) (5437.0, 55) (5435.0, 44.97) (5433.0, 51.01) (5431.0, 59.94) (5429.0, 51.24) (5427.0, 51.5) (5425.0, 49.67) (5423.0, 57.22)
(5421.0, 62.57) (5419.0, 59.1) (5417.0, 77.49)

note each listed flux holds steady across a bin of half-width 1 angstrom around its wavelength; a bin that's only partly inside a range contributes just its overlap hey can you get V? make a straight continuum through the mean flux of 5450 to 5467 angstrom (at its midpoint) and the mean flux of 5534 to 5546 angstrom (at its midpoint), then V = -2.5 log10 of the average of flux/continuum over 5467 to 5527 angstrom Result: 0.06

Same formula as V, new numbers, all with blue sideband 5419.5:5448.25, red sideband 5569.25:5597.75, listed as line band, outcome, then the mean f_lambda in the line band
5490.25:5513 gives 0.07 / 50.4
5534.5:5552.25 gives -0.09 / 58.3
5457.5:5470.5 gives -0.04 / 55.9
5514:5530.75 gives -0.05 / 55.9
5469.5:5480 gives 0.04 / 51.8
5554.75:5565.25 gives 0.00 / 53.6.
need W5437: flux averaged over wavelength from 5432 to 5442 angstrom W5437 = 50.8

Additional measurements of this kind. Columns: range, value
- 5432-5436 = 48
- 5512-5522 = 60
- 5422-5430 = 52.4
